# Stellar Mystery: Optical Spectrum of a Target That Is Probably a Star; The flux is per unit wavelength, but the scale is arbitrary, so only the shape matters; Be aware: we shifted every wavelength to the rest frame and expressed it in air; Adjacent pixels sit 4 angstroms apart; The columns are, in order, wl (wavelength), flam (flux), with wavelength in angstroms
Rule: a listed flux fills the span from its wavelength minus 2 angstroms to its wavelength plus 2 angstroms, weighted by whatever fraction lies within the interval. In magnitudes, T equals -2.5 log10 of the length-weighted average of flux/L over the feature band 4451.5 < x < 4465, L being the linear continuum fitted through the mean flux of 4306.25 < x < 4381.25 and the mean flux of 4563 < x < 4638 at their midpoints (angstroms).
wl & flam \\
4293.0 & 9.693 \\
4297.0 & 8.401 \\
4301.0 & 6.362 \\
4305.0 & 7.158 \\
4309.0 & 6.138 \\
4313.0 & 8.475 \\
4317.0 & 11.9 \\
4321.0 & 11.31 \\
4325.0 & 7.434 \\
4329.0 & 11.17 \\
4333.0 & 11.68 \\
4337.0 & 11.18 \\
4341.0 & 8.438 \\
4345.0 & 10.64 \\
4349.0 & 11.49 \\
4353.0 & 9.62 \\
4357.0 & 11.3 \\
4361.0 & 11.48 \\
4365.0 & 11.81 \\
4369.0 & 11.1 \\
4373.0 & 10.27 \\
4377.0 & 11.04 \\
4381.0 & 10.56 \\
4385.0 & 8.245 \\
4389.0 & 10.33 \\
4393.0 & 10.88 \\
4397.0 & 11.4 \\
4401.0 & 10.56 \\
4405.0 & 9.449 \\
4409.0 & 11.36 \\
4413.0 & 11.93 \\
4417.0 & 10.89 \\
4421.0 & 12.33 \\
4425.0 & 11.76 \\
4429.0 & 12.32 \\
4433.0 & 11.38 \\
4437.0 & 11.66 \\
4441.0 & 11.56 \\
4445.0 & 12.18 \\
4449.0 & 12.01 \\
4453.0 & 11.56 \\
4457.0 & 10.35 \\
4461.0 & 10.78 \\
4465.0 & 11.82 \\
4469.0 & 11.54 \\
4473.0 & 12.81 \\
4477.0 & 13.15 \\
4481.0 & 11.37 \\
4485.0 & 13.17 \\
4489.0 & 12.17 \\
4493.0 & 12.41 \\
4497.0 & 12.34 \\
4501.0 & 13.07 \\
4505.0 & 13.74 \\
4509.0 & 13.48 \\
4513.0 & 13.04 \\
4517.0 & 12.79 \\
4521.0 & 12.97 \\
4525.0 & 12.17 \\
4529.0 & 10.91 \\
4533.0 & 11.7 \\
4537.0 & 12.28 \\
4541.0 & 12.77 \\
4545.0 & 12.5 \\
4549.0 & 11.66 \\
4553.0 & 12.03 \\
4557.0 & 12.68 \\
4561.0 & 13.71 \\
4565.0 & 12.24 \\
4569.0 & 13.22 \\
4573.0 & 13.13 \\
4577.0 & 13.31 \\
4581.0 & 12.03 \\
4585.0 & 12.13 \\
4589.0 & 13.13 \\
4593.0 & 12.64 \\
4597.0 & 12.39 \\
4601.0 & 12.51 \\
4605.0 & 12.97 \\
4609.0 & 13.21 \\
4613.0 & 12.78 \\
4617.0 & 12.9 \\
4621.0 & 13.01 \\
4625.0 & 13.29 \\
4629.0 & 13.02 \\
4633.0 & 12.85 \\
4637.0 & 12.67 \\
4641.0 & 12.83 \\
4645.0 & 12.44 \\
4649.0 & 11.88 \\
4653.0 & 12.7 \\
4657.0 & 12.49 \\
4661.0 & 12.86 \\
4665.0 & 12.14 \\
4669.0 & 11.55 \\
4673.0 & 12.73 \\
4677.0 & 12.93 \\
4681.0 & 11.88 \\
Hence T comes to 0.04 mag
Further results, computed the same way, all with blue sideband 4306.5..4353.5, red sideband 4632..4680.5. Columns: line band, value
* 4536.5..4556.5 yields -0.059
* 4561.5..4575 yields -0.102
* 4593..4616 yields -0.060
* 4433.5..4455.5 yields -0.087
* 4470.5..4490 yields -0.131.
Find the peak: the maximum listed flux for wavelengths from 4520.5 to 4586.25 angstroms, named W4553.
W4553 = 13.71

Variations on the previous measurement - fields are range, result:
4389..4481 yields 13.15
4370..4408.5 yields 11.4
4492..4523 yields 13.74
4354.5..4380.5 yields 11.81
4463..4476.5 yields 12.81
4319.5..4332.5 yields 11.31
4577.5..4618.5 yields 13.21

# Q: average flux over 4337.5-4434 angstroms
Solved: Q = 10.9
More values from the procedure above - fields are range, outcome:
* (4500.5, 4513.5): 13.4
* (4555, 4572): 13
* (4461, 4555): 12.4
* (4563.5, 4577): 13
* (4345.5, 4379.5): 11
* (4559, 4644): 12.9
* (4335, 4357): 10.4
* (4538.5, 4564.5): 12.5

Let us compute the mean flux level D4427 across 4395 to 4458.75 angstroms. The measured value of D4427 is 11.4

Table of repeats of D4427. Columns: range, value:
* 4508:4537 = 12.4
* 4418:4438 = 11.9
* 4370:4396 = 10.3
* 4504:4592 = 12.6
